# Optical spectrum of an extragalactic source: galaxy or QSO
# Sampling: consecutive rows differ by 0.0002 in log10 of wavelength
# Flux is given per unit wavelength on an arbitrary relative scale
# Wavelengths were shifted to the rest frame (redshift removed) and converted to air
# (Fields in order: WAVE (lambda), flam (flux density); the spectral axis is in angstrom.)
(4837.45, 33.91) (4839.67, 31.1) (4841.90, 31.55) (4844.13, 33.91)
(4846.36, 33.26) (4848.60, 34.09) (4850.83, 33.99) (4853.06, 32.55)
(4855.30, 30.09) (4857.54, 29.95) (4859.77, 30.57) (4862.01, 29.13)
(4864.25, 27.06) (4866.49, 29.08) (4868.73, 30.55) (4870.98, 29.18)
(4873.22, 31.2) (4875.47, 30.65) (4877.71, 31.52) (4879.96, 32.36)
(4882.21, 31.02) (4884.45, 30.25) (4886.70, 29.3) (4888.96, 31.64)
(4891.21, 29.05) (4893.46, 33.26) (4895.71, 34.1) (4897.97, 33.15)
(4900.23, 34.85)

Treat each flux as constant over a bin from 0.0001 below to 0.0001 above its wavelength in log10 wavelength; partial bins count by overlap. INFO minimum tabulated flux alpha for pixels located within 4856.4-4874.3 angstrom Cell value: 27.06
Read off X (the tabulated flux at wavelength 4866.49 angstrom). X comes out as 29.08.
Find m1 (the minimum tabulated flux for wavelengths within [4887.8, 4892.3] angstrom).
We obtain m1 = 29.05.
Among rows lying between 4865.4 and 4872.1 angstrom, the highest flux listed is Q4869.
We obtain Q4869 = 30.55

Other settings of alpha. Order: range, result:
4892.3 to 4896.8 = 33.26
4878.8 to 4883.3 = 31.02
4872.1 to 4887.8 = 29.3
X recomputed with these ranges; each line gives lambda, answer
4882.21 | 31.02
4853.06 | 32.55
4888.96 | 31.64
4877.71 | 31.52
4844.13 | 33.91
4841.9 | 31.55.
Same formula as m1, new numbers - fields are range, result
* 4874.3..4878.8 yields 30.65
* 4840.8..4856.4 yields 30.09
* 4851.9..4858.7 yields 29.95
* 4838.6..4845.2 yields 31.1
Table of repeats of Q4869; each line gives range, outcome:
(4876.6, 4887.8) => 32.36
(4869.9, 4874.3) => 31.2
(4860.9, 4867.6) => 29.13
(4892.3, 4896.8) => 34.1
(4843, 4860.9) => 34.09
